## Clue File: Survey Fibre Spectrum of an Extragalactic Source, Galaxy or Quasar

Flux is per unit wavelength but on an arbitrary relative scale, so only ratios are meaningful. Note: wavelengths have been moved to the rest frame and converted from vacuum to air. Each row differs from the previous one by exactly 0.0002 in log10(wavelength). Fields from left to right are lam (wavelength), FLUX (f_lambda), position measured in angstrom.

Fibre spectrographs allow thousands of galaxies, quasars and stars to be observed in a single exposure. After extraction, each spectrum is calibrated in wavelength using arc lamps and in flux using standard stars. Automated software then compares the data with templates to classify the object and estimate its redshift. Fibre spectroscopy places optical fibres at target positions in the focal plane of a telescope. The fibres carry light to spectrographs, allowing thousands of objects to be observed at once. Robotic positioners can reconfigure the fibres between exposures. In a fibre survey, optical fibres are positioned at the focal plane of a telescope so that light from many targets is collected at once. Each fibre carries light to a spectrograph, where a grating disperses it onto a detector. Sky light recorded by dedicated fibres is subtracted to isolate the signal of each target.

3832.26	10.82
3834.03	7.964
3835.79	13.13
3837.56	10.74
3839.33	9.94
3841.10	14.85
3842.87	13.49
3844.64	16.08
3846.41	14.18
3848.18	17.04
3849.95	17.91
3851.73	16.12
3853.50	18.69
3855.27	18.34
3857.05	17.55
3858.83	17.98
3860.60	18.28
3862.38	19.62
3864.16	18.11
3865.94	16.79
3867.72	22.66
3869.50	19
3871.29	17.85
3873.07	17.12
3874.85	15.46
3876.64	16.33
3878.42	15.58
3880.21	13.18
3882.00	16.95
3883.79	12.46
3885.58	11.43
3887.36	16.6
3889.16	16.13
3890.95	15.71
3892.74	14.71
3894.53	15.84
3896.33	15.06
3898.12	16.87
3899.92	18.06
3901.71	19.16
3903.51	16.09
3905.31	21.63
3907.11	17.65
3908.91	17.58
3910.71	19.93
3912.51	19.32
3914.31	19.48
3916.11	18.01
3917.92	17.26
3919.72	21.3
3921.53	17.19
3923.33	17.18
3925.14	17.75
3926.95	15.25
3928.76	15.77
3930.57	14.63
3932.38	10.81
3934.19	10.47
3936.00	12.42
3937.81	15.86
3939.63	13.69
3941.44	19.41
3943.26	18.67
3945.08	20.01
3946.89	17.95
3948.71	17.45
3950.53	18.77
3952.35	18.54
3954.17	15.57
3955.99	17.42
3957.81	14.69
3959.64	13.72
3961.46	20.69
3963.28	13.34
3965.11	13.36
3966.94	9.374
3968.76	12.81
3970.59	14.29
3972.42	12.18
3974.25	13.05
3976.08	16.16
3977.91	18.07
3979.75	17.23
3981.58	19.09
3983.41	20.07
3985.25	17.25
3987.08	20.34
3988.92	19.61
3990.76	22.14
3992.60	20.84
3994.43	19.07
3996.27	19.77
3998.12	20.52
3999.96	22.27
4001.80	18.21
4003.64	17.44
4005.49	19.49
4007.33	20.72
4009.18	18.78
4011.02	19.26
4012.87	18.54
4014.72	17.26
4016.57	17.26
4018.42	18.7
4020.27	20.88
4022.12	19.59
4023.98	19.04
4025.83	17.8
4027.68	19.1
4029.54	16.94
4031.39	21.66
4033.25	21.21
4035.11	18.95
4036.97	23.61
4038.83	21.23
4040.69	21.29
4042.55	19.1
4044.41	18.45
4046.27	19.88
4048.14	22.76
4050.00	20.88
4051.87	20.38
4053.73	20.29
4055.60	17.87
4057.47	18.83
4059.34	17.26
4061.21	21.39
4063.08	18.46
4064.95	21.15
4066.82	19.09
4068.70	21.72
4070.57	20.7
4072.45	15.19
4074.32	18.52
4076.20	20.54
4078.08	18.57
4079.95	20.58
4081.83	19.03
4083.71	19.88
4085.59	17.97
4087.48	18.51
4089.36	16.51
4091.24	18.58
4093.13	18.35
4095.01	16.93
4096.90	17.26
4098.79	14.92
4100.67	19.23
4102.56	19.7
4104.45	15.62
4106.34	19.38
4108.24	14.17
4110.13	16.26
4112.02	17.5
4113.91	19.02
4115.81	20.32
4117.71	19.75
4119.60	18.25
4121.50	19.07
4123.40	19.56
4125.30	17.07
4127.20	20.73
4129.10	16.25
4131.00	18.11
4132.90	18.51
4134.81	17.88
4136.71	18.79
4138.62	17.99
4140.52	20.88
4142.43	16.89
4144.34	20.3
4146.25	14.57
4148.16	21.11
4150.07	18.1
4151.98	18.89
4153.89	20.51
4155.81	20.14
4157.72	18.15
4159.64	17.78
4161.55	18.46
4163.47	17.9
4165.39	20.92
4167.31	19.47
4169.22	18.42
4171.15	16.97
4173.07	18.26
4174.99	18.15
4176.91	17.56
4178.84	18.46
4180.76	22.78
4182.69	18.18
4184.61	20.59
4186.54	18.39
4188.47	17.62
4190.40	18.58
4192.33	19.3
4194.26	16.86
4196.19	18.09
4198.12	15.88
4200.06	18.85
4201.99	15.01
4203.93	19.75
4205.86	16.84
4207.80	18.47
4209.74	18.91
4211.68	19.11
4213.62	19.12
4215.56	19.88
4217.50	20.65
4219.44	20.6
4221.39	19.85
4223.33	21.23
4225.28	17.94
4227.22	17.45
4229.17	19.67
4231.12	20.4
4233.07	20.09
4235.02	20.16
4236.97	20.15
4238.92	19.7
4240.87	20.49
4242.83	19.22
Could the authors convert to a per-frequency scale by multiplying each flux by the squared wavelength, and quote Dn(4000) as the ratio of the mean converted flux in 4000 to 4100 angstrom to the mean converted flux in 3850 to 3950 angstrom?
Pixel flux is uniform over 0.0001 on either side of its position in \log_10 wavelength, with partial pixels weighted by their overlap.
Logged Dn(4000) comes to 1.22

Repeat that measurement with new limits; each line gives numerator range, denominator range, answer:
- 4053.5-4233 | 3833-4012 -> 1.24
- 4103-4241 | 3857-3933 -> 1.26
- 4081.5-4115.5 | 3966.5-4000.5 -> 1.06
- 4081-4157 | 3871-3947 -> 1.23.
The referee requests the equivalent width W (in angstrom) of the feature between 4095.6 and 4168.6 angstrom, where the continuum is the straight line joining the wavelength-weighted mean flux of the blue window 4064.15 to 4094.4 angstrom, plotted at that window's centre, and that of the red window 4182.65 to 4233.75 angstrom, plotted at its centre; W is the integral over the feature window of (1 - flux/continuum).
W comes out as 2.0 angstrom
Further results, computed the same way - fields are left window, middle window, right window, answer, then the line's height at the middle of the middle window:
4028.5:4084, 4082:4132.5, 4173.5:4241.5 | 3.87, 19.6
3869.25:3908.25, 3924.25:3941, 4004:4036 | 2.92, 17.2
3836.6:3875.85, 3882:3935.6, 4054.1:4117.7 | 1.94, 17.1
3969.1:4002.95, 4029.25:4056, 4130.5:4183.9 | -2.94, 18.4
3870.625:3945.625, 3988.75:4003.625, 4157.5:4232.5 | -2.61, 17.2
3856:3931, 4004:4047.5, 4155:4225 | -3.97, 17.9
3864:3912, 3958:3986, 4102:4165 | 3.25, 17.4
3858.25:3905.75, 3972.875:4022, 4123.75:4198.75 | -3.78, 17.5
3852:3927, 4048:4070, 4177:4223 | -2.18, 18.1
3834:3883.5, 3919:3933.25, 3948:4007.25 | 0.56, 16.8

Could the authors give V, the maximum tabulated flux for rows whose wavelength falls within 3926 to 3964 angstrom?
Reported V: 20.69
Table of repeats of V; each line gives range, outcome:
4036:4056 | 23.61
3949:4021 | 22.27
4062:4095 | 21.72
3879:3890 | 16.95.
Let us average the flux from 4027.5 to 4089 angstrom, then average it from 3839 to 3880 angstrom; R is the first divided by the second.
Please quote 1.16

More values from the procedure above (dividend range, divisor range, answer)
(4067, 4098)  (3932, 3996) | 1.13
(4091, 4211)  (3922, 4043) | 1.04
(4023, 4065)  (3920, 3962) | 1.22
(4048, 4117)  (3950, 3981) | 1.23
